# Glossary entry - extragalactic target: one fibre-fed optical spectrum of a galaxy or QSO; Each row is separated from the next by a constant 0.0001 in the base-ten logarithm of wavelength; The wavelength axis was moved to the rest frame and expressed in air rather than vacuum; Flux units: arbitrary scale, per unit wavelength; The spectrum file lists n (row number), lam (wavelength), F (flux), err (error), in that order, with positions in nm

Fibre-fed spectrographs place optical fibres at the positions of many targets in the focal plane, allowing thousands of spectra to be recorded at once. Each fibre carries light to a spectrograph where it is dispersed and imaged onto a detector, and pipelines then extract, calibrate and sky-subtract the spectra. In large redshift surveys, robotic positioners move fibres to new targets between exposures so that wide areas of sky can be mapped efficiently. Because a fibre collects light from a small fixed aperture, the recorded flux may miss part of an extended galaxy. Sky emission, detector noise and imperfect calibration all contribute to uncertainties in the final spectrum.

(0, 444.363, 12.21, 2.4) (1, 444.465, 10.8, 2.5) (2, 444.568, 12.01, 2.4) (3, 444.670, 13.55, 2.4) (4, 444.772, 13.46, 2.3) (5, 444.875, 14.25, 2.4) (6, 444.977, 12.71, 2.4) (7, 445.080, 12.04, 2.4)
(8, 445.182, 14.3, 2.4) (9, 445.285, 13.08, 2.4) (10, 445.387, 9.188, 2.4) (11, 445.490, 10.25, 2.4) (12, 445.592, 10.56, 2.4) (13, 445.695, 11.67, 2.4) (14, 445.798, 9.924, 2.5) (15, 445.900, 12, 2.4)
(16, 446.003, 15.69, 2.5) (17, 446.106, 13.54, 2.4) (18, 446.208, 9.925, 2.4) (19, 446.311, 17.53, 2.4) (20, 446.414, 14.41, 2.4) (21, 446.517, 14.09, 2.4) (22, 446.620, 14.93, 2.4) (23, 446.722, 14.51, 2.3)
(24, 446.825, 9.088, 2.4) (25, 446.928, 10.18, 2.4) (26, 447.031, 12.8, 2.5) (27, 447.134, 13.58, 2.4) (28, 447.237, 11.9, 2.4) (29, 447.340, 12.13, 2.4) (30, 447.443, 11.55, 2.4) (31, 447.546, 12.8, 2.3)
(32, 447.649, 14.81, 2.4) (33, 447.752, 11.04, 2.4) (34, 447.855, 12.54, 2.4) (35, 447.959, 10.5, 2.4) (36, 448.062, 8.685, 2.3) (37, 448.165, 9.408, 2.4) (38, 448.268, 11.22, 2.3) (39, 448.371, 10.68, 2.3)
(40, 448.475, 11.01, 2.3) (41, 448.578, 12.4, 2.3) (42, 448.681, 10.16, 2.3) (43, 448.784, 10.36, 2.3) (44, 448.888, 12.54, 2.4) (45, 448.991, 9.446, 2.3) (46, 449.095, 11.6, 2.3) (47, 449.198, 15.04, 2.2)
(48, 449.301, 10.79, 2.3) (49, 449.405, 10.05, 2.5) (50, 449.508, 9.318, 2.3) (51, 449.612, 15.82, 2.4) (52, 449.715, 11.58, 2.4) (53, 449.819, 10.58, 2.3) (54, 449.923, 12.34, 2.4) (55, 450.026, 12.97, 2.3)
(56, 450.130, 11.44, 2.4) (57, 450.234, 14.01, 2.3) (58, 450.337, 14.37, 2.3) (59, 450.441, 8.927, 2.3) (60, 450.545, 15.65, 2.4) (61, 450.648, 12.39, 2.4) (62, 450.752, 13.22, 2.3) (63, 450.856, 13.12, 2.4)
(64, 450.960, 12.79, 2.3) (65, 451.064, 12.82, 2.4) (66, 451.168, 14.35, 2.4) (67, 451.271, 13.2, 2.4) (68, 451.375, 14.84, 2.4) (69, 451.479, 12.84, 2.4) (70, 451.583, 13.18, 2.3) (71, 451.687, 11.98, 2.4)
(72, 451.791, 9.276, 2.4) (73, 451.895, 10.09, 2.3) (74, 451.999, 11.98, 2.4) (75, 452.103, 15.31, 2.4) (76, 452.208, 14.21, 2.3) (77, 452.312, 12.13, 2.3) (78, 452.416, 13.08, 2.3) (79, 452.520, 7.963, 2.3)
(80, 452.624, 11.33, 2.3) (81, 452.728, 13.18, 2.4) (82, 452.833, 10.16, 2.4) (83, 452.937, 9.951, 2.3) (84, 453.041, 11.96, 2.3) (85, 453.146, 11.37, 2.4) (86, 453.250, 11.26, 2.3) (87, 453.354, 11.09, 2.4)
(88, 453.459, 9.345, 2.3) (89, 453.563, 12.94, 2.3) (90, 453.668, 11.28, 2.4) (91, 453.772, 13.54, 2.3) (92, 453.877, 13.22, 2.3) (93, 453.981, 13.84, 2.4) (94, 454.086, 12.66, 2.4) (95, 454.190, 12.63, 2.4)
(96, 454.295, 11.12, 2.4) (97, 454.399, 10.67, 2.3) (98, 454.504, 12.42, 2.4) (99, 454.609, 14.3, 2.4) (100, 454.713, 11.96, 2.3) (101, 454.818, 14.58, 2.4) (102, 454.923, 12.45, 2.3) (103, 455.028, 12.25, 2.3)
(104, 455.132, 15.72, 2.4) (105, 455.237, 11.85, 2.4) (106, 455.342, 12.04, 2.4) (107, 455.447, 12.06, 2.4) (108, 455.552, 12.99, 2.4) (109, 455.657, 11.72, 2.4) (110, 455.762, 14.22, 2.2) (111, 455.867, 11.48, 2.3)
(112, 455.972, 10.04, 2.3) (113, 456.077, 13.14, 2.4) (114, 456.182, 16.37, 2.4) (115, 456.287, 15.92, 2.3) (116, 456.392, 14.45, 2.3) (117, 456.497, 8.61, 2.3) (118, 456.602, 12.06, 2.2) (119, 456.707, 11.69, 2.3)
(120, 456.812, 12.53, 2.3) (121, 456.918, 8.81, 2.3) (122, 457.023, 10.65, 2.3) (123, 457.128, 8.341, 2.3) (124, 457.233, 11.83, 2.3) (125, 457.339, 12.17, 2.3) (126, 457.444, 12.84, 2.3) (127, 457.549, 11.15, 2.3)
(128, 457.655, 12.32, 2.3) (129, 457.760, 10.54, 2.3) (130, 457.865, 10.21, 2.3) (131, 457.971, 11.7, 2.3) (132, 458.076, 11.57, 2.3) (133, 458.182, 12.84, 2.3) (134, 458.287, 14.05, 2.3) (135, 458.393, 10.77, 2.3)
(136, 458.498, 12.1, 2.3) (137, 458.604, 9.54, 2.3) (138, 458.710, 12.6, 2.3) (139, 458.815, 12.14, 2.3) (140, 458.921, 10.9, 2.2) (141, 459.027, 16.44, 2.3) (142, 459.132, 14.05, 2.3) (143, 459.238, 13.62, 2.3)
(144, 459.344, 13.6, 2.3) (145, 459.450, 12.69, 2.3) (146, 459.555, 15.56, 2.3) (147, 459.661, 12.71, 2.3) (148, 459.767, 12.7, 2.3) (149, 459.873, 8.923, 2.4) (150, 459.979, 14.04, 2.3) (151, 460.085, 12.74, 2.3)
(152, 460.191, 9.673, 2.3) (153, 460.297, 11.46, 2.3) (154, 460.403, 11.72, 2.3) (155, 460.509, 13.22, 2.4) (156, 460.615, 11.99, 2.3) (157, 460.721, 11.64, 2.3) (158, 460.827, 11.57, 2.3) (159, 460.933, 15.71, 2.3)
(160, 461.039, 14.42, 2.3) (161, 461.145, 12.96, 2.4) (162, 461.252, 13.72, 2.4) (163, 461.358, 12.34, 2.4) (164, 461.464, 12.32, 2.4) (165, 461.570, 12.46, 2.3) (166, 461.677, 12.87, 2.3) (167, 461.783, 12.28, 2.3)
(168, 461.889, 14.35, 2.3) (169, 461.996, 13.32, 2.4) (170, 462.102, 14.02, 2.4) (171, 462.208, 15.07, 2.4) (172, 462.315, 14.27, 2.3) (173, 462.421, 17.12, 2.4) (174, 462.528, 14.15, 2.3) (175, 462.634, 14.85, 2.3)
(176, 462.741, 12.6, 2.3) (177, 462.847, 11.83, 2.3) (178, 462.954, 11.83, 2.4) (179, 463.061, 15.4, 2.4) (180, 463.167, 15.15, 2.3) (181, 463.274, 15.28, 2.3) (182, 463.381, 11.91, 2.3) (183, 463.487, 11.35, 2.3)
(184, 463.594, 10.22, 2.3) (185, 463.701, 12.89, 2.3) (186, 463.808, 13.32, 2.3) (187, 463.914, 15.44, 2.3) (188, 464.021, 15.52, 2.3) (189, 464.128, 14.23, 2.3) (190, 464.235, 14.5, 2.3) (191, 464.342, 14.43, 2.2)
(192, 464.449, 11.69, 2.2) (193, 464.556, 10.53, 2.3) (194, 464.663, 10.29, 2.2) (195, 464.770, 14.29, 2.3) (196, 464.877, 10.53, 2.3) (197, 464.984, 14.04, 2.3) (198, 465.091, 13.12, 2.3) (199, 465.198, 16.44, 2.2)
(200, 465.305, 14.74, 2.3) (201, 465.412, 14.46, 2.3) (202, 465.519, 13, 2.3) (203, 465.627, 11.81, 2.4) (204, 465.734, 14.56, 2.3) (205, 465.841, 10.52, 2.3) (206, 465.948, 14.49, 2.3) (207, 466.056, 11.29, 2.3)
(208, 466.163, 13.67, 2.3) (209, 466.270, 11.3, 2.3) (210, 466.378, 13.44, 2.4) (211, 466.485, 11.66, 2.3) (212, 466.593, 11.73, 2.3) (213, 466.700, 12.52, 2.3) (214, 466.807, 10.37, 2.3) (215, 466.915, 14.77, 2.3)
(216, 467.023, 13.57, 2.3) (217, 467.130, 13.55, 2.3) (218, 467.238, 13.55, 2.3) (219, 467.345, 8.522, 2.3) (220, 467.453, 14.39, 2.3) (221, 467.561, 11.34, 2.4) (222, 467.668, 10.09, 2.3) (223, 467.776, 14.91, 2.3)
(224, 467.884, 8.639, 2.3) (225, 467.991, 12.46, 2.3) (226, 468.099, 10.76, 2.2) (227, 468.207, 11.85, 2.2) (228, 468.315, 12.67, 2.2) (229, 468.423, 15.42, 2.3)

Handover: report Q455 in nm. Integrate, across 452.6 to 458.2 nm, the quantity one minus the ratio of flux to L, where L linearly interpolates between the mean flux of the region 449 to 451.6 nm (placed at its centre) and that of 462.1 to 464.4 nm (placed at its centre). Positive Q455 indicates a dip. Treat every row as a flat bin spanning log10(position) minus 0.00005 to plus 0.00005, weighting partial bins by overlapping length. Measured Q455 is 0.45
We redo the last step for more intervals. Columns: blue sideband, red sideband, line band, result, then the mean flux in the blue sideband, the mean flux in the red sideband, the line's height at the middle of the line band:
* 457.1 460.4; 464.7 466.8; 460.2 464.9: -0.23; 12.1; 13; 12.6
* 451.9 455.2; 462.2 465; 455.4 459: 0.20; 12.2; 13.4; 12.6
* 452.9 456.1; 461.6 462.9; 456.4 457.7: 0.16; 12.3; 13.9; 12.8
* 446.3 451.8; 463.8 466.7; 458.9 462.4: -0.05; 12.3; 13.1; 12.9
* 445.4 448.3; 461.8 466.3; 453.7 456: 0.02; 12.2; 13.4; 12.7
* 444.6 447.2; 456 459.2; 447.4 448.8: 0.15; 12.7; 12.1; 12.6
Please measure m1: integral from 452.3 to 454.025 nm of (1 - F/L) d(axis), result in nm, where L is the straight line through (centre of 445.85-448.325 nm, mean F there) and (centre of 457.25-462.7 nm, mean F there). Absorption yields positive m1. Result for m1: 0.14 nm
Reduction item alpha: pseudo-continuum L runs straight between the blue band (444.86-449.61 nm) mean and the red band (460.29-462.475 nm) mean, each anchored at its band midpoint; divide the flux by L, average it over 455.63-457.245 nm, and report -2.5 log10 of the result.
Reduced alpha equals 0.074 mag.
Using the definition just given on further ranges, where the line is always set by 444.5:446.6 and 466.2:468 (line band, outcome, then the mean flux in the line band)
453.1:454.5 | 0.05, 11.9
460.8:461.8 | -0.07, 13.1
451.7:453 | 0.09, 11.6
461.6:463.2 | -0.13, 13.9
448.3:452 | 0.04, 12.1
